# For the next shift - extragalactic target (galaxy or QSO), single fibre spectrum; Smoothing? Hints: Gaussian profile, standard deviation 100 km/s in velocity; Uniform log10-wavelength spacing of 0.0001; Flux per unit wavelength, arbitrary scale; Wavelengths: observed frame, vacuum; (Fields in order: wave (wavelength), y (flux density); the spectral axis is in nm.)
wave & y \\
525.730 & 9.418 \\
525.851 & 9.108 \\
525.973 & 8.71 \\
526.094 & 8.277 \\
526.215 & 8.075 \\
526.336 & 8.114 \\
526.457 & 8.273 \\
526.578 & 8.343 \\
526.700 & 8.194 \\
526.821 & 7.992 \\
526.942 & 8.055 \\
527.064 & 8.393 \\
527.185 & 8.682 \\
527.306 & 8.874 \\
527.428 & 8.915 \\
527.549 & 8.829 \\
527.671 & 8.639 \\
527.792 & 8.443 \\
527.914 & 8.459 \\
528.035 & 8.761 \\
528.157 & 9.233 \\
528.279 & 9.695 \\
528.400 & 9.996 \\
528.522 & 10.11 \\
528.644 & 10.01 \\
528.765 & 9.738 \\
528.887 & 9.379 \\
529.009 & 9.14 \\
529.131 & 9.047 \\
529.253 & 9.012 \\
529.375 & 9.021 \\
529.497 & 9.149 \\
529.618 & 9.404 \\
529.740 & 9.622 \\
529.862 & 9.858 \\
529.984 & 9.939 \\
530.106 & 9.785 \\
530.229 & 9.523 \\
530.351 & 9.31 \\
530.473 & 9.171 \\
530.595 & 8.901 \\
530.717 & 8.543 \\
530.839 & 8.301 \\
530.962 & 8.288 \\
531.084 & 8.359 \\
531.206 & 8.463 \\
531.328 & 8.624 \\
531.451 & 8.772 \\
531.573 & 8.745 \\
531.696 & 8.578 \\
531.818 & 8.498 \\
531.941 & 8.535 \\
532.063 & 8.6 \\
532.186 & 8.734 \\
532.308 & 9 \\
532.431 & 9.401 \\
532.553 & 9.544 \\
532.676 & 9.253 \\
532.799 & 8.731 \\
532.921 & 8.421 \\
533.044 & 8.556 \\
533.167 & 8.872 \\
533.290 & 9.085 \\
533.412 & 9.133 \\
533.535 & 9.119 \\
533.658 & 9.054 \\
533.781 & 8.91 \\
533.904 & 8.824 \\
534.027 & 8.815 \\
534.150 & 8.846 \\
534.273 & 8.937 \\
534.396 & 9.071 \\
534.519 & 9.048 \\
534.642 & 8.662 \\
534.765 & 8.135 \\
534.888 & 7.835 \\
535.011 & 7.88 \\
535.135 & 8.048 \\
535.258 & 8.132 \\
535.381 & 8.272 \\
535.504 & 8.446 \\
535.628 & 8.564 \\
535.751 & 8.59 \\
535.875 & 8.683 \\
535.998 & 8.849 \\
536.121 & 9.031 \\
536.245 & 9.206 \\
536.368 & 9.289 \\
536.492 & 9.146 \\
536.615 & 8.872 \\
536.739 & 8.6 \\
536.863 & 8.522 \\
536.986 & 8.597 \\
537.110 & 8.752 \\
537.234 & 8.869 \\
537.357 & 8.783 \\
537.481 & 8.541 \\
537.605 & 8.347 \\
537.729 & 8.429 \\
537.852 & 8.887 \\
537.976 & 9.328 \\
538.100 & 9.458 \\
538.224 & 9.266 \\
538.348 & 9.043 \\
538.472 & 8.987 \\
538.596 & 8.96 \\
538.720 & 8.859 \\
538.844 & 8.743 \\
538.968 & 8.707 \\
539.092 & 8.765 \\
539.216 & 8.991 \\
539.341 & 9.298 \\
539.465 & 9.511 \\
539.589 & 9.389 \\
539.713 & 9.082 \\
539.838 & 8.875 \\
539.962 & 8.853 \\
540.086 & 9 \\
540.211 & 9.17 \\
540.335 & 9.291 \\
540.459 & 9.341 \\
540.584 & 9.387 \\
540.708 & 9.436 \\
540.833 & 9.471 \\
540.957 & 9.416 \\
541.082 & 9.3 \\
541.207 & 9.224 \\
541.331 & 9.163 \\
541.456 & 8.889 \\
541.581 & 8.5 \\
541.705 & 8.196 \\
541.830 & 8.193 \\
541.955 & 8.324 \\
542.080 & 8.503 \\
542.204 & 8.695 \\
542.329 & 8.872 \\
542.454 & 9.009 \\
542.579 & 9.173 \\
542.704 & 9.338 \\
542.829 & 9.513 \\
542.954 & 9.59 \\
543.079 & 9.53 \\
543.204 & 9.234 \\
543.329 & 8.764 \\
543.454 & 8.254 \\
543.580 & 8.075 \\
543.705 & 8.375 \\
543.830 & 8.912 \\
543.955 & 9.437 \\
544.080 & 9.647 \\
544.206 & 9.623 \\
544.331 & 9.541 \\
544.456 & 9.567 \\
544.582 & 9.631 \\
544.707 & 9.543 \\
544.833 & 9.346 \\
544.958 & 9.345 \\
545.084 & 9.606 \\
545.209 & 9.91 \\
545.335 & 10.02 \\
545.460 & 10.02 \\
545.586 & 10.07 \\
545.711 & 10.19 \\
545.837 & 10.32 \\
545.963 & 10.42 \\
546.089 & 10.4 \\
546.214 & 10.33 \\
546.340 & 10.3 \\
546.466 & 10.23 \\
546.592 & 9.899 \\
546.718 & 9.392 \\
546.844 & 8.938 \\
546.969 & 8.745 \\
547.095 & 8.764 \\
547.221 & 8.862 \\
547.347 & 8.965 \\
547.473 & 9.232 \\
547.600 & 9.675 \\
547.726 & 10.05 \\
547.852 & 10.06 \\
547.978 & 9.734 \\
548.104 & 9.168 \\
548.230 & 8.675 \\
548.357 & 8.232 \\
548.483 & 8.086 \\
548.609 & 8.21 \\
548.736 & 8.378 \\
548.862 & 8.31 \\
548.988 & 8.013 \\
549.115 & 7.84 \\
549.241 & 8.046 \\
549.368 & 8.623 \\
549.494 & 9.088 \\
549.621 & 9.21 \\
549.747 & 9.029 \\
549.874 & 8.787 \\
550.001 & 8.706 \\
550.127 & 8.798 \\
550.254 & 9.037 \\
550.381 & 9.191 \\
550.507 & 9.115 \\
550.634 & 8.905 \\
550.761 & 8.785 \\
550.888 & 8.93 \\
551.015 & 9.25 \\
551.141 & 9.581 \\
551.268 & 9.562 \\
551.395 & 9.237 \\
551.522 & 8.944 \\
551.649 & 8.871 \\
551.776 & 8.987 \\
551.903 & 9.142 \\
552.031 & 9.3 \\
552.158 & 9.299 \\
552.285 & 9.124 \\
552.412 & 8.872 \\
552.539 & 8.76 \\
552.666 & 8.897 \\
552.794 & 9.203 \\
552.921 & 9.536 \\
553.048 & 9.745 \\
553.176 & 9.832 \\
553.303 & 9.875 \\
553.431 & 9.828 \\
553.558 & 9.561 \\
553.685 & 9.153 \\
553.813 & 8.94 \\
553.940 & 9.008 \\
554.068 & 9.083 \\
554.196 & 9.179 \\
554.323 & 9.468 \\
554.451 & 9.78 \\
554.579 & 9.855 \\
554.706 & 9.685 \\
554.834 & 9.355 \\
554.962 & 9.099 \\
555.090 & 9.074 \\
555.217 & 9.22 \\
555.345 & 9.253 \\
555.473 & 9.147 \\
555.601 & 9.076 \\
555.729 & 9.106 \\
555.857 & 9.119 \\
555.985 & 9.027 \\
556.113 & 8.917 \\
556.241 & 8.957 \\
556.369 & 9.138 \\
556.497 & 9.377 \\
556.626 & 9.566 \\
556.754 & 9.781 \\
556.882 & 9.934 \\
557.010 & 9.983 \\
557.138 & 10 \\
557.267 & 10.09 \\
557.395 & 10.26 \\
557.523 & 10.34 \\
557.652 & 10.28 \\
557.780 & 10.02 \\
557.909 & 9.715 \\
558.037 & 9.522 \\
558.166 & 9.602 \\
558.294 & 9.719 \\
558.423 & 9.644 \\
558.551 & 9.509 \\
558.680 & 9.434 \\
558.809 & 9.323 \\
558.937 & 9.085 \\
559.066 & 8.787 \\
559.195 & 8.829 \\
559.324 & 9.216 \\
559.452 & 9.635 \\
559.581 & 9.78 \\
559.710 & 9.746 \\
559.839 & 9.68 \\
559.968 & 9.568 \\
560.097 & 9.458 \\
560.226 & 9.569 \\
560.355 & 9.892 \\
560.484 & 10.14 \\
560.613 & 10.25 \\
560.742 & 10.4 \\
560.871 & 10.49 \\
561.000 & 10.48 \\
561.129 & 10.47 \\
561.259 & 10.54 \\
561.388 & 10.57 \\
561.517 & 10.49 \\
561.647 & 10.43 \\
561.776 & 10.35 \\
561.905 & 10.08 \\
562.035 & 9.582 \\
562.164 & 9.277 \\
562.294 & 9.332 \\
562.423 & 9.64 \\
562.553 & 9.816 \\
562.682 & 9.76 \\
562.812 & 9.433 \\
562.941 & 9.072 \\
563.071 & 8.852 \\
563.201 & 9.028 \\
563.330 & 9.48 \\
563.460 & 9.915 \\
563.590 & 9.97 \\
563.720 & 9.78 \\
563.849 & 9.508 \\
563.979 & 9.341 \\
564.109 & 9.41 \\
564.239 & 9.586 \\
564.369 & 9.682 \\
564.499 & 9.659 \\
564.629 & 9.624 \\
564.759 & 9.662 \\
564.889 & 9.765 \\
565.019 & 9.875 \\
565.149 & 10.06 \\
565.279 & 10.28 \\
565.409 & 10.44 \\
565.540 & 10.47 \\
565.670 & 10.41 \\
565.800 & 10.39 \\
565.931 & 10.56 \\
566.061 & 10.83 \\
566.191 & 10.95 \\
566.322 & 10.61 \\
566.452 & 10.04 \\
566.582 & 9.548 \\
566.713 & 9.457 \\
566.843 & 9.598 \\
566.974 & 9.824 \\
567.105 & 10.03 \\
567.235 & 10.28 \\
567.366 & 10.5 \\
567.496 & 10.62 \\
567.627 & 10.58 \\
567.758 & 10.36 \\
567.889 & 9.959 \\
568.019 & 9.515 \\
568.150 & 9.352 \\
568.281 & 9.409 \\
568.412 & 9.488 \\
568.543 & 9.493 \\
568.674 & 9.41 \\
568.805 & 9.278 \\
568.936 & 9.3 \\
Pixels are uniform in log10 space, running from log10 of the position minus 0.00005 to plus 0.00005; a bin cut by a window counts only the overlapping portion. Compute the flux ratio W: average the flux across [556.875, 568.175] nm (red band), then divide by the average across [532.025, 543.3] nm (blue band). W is 1.11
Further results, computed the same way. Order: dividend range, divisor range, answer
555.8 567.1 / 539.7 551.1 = 1.07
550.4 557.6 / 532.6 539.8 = 1.06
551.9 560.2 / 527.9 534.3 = 1.04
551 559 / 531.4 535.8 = 1.08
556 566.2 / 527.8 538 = 1.10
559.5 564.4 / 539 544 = 1.09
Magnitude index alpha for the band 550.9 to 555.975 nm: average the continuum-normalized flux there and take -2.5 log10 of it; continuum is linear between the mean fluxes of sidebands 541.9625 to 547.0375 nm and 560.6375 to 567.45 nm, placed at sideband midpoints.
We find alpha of 0.05 mag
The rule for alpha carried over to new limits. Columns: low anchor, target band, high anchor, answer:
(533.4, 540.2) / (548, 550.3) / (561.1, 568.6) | 0.087 mag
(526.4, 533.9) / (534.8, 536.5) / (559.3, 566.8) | 0.070 mag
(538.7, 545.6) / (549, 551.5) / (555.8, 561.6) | 0.062 mag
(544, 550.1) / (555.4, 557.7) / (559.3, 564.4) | 0.008 mag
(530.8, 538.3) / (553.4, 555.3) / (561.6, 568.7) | 0.014 mag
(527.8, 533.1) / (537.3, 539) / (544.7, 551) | 0.031 mag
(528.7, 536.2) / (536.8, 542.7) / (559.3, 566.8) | 0.020 mag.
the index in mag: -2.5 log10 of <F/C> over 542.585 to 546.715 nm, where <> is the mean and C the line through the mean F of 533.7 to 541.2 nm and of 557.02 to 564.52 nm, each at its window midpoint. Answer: -0.05 mag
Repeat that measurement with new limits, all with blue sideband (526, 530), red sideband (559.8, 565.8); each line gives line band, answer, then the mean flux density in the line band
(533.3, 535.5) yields 0.06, 8.64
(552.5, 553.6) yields 0.01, 9.48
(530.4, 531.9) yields 0.05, 8.61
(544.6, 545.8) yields -0.04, 9.79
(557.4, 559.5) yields 0.02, 9.56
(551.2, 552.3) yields 0.05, 9.16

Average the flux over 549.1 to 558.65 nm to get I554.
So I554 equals 9.31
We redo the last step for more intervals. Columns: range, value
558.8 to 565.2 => 9.73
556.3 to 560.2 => 9.63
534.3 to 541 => 8.87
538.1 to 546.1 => 9.22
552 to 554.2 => 9.29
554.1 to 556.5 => 9.25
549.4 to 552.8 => 9.05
